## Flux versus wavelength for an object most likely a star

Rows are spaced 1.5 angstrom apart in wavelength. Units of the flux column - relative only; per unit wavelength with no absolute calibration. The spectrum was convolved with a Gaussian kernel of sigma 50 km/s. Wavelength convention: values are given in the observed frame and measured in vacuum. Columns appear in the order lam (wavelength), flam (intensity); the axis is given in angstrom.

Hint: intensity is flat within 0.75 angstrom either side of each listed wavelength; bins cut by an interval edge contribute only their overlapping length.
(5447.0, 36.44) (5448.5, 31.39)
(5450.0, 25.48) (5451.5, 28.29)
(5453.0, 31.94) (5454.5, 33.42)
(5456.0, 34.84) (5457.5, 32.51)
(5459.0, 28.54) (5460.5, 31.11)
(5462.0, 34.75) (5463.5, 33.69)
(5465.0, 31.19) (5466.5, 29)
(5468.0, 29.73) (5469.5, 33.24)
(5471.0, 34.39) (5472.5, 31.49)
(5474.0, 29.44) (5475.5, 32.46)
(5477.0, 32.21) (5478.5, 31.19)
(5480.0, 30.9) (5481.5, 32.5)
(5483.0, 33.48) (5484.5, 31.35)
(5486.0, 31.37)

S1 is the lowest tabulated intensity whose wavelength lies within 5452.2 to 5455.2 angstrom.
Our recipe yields 31.94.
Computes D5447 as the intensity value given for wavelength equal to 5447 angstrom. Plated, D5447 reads 36.44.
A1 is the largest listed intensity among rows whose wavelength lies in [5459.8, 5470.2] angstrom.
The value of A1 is 34.75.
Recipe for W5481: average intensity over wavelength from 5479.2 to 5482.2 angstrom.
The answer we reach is 31.7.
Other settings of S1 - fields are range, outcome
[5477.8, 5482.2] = 30.9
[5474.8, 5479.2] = 31.19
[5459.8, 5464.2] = 31.11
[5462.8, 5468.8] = 29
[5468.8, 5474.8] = 29.44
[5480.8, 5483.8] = 32.5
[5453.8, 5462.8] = 28.54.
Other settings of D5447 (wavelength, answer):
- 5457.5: 32.51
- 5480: 30.9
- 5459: 28.54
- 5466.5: 29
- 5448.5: 31.39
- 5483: 33.48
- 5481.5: 32.5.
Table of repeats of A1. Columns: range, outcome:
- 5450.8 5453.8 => 31.94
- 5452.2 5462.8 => 34.84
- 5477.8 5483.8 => 33.48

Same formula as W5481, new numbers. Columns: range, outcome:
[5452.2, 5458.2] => 33.1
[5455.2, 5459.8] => 32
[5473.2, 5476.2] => 30.9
